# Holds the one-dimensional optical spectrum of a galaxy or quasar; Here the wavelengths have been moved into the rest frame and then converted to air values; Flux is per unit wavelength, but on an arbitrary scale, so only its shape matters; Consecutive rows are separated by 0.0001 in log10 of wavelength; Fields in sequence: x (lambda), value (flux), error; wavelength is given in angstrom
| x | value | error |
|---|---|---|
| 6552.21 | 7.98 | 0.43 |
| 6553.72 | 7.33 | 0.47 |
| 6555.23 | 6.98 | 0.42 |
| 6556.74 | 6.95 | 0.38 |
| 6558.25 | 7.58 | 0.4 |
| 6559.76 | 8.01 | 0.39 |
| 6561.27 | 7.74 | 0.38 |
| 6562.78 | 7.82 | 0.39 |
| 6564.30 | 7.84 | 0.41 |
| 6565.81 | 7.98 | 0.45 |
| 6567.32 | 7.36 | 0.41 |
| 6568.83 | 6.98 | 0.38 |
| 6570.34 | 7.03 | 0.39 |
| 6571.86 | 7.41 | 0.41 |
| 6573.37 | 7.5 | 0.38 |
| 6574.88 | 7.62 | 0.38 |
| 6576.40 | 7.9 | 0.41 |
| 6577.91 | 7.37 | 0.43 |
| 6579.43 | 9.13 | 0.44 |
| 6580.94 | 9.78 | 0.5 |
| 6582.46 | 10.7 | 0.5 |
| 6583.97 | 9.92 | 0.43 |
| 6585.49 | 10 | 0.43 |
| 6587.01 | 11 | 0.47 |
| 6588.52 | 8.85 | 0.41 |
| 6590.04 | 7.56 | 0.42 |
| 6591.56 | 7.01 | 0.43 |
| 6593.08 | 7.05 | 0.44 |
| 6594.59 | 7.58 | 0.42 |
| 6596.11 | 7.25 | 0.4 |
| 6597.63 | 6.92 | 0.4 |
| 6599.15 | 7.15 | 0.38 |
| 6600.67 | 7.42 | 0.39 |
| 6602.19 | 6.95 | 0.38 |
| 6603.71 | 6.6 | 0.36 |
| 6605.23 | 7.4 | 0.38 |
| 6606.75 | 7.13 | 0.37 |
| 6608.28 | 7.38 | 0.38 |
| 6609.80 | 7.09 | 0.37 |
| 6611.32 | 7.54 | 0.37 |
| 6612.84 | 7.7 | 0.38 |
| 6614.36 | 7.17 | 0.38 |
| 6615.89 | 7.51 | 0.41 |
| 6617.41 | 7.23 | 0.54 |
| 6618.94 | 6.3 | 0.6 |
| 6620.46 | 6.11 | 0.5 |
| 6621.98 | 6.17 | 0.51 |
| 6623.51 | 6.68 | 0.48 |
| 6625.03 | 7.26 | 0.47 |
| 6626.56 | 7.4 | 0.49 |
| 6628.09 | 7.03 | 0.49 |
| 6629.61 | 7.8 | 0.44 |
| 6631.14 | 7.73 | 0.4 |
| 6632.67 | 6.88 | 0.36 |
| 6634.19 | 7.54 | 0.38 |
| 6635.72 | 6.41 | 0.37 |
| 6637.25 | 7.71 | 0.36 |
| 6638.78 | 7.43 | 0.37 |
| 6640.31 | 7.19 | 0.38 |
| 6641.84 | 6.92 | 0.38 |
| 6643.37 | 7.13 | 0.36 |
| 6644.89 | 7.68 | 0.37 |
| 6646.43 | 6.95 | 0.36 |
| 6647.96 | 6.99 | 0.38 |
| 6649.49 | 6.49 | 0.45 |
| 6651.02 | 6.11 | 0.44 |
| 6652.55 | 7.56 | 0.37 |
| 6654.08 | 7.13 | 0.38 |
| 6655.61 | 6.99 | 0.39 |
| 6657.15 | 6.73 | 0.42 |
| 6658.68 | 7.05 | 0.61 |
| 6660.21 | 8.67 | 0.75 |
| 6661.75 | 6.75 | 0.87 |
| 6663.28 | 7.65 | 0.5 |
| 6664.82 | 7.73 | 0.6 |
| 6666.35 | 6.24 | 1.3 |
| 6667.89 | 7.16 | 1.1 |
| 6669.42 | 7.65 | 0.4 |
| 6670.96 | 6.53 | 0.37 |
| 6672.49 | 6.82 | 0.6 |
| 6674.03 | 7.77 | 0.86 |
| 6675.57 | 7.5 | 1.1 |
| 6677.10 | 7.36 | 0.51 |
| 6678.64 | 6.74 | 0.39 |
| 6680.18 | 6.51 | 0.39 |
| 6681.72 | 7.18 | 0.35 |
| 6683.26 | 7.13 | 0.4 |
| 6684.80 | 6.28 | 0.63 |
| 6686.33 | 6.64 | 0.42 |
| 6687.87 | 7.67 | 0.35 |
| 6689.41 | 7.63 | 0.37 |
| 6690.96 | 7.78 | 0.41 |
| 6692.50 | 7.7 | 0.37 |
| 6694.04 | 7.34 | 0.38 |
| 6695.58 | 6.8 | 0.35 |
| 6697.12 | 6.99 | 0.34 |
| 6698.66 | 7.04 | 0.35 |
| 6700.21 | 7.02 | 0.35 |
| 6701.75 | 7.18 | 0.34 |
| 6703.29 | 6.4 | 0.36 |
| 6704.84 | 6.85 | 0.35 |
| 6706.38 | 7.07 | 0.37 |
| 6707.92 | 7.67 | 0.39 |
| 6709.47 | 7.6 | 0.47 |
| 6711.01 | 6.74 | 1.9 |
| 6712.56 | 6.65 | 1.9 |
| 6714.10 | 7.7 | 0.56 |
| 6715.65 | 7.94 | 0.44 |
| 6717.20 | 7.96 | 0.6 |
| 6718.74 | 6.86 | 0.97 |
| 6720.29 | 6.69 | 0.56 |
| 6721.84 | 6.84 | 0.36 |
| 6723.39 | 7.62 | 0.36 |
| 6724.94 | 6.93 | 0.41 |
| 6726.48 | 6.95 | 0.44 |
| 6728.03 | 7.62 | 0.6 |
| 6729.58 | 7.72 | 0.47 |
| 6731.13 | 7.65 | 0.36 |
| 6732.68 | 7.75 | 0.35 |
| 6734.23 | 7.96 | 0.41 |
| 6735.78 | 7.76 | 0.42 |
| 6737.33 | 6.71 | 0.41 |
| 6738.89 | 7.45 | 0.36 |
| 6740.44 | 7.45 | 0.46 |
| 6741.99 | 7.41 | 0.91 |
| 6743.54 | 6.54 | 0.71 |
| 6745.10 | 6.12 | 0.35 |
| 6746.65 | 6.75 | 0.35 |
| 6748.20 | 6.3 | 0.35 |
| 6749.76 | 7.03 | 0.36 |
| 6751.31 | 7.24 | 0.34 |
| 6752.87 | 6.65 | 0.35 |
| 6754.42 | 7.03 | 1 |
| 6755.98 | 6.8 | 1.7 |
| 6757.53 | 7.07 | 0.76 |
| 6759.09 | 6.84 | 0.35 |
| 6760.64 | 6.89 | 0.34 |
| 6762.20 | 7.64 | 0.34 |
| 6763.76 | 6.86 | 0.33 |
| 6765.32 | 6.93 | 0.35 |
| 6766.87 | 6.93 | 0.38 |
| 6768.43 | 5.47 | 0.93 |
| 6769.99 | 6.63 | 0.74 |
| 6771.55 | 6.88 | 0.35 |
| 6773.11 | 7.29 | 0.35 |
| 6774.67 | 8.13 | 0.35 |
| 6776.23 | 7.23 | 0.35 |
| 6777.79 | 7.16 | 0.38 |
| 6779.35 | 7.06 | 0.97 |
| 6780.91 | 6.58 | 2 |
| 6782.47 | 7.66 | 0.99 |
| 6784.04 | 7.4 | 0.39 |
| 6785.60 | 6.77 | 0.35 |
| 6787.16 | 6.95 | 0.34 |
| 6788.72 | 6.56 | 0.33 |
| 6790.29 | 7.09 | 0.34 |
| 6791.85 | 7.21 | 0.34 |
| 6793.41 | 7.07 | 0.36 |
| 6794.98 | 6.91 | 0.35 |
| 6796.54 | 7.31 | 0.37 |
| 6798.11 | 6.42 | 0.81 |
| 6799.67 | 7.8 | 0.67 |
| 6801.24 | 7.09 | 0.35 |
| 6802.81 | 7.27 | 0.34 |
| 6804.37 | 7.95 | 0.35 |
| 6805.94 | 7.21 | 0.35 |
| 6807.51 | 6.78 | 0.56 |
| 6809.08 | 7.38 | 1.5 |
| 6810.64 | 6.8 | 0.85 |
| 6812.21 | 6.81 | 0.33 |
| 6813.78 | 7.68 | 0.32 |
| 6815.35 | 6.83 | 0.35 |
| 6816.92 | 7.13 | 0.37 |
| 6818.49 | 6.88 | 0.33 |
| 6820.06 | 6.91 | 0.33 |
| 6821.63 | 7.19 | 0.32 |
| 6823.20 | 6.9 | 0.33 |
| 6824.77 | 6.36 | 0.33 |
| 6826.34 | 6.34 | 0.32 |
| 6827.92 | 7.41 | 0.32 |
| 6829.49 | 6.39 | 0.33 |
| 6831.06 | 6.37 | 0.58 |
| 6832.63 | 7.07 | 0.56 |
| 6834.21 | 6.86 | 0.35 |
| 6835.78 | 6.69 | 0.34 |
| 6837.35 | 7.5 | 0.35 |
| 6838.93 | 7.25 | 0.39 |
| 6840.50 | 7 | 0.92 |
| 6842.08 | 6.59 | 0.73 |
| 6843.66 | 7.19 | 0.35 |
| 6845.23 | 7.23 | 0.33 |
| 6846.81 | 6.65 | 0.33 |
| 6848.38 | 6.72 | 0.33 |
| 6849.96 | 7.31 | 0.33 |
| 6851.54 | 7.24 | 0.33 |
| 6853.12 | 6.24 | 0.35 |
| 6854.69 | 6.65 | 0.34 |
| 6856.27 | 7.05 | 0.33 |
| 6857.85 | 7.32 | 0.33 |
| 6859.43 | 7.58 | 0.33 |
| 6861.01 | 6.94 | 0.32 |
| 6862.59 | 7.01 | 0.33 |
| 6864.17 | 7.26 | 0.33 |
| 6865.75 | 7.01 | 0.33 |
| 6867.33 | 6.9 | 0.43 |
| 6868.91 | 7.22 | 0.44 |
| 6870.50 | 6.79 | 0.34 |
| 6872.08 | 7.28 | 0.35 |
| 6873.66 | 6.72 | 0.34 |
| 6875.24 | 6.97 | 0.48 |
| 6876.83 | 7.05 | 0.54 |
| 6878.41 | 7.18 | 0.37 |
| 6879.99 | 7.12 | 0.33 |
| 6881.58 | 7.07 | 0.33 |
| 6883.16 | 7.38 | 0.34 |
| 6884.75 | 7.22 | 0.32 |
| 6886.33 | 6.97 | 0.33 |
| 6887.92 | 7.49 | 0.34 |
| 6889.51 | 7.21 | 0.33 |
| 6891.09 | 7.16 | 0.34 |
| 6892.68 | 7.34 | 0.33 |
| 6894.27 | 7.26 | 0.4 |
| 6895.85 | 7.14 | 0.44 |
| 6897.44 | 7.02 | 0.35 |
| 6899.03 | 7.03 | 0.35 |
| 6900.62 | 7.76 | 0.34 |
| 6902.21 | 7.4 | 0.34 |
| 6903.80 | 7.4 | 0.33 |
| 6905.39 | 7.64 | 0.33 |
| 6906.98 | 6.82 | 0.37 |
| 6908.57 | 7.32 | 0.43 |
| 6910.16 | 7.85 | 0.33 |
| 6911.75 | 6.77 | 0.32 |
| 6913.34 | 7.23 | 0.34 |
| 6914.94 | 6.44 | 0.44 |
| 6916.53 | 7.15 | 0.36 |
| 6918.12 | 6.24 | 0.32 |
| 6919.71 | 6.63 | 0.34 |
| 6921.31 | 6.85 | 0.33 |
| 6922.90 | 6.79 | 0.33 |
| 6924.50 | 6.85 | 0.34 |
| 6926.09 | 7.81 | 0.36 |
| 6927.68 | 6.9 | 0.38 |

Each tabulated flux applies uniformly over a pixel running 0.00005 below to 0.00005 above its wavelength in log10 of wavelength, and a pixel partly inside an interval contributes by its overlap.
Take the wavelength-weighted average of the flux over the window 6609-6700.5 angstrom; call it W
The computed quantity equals 7.13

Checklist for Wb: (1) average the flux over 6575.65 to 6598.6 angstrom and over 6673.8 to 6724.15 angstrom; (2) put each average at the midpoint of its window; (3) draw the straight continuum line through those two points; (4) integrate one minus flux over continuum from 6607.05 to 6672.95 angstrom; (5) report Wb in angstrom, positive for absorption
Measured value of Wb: 6.3 angstrom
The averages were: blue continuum 8.52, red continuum 7.17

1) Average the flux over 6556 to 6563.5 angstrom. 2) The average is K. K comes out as 7.62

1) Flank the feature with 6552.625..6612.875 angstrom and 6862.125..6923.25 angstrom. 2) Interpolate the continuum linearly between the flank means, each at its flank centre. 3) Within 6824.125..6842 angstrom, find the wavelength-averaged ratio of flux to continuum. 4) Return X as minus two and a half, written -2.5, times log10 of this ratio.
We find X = 0.06 mag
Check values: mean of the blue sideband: 7.81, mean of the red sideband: 7.11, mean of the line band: 6.83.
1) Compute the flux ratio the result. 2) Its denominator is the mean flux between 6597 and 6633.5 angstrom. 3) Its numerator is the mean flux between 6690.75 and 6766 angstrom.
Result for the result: 1.0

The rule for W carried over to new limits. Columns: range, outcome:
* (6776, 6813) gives 7.1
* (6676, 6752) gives 7.16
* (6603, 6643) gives 7.13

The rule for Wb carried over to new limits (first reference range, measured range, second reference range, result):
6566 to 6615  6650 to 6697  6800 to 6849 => 2.5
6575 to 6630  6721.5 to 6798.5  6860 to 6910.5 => 3.5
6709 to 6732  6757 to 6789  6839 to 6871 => 0.8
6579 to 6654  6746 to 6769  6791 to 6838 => 1.0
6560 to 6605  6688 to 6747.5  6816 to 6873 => 1.7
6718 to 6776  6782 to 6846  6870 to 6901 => 0.7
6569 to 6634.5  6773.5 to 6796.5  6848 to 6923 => 0.5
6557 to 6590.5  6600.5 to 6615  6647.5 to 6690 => 1.2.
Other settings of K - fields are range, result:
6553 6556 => 7.15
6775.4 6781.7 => 7.02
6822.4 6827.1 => 6.54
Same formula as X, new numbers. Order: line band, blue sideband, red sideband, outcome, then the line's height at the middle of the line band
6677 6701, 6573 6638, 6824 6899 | 0.049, 7.43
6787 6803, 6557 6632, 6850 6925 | 0.032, 7.27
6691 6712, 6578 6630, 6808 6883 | 0.042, 7.41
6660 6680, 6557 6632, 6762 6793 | 0.027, 7.39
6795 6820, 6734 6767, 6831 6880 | -0.021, 7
